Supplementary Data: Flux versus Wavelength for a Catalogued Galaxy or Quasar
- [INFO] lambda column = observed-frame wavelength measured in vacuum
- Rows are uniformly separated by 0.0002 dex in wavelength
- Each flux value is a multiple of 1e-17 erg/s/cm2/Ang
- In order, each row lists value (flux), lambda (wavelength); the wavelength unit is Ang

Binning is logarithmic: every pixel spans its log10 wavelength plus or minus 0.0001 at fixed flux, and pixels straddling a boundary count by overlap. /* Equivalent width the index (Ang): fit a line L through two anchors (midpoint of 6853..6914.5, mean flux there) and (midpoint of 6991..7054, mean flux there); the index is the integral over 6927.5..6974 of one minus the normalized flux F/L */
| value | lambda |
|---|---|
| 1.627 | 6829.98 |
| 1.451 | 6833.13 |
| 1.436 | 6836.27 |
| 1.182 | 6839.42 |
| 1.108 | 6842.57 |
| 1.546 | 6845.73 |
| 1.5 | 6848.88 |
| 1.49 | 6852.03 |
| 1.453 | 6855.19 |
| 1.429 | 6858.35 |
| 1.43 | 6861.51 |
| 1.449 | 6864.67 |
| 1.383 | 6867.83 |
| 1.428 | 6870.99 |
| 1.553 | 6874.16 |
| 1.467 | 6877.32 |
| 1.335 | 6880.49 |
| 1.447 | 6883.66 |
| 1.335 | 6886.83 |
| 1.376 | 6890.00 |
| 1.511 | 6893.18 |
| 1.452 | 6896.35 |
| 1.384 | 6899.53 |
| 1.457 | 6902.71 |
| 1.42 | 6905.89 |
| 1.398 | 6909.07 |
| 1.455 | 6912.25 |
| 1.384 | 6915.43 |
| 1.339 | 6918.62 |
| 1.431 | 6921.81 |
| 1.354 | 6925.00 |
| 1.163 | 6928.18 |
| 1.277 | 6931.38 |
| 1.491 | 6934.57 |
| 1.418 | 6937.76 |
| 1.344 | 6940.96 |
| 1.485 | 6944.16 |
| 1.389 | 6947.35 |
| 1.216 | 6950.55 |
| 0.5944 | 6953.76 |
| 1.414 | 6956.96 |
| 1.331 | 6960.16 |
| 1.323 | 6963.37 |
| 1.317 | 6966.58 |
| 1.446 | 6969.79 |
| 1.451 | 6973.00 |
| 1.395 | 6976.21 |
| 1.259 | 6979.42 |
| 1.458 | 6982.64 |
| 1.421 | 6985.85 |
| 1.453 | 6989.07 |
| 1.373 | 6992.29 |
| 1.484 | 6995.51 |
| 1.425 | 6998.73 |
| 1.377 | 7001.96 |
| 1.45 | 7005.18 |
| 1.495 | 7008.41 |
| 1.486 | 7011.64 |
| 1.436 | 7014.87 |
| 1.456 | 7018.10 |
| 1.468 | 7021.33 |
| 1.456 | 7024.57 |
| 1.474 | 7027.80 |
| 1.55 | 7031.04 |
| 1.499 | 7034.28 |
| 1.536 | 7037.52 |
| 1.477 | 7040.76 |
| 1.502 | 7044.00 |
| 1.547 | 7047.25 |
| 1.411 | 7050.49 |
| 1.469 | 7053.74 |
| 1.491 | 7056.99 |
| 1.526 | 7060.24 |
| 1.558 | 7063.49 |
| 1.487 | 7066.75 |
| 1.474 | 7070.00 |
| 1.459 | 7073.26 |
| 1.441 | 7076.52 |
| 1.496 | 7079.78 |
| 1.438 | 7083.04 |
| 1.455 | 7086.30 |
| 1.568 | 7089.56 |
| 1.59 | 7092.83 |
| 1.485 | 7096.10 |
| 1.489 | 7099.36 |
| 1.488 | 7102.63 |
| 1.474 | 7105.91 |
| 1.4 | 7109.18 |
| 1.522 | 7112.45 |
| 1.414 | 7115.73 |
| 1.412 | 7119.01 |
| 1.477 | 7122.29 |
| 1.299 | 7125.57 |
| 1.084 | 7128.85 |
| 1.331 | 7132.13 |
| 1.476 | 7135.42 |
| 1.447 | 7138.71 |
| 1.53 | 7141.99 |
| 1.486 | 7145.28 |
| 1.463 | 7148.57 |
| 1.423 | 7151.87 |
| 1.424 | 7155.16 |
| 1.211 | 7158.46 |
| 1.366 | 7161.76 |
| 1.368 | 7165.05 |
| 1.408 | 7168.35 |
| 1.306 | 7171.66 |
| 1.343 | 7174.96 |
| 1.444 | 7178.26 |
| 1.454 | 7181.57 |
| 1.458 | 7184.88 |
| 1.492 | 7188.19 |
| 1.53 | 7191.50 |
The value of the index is 4.4 Ang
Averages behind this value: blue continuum 1.43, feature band 1.31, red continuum 1.47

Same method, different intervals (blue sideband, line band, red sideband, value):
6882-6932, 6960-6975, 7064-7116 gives 0.4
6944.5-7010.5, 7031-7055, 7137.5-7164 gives -2.0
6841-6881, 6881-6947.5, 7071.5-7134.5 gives 1.8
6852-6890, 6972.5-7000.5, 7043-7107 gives 1.0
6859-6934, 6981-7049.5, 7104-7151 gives -2.8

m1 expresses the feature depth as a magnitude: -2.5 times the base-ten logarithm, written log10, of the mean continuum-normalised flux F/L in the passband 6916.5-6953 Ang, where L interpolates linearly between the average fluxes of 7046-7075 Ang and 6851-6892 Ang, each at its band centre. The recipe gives 0.09 mag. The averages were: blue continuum 1.43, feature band 1.34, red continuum 1.49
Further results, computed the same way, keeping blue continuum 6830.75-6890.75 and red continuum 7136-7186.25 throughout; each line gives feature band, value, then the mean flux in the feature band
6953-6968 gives 0.152 mag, 1.23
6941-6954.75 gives 0.163 mag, 1.22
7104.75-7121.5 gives -0.026 mag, 1.45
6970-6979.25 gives 0.008 mag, 1.4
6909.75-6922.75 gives 0.010 mag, 1.4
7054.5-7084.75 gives -0.055 mag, 1.48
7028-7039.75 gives -0.079 mag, 1.52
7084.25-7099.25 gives -0.080 mag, 1.52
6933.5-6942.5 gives -0.001 mag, 1.41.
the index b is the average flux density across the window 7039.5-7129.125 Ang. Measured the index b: 1.47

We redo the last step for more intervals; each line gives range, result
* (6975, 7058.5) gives 1.46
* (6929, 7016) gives 1.37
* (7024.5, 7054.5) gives 1.49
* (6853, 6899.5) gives 1.43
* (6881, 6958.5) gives 1.36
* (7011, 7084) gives 1.48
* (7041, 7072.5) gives 1.49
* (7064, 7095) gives 1.49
